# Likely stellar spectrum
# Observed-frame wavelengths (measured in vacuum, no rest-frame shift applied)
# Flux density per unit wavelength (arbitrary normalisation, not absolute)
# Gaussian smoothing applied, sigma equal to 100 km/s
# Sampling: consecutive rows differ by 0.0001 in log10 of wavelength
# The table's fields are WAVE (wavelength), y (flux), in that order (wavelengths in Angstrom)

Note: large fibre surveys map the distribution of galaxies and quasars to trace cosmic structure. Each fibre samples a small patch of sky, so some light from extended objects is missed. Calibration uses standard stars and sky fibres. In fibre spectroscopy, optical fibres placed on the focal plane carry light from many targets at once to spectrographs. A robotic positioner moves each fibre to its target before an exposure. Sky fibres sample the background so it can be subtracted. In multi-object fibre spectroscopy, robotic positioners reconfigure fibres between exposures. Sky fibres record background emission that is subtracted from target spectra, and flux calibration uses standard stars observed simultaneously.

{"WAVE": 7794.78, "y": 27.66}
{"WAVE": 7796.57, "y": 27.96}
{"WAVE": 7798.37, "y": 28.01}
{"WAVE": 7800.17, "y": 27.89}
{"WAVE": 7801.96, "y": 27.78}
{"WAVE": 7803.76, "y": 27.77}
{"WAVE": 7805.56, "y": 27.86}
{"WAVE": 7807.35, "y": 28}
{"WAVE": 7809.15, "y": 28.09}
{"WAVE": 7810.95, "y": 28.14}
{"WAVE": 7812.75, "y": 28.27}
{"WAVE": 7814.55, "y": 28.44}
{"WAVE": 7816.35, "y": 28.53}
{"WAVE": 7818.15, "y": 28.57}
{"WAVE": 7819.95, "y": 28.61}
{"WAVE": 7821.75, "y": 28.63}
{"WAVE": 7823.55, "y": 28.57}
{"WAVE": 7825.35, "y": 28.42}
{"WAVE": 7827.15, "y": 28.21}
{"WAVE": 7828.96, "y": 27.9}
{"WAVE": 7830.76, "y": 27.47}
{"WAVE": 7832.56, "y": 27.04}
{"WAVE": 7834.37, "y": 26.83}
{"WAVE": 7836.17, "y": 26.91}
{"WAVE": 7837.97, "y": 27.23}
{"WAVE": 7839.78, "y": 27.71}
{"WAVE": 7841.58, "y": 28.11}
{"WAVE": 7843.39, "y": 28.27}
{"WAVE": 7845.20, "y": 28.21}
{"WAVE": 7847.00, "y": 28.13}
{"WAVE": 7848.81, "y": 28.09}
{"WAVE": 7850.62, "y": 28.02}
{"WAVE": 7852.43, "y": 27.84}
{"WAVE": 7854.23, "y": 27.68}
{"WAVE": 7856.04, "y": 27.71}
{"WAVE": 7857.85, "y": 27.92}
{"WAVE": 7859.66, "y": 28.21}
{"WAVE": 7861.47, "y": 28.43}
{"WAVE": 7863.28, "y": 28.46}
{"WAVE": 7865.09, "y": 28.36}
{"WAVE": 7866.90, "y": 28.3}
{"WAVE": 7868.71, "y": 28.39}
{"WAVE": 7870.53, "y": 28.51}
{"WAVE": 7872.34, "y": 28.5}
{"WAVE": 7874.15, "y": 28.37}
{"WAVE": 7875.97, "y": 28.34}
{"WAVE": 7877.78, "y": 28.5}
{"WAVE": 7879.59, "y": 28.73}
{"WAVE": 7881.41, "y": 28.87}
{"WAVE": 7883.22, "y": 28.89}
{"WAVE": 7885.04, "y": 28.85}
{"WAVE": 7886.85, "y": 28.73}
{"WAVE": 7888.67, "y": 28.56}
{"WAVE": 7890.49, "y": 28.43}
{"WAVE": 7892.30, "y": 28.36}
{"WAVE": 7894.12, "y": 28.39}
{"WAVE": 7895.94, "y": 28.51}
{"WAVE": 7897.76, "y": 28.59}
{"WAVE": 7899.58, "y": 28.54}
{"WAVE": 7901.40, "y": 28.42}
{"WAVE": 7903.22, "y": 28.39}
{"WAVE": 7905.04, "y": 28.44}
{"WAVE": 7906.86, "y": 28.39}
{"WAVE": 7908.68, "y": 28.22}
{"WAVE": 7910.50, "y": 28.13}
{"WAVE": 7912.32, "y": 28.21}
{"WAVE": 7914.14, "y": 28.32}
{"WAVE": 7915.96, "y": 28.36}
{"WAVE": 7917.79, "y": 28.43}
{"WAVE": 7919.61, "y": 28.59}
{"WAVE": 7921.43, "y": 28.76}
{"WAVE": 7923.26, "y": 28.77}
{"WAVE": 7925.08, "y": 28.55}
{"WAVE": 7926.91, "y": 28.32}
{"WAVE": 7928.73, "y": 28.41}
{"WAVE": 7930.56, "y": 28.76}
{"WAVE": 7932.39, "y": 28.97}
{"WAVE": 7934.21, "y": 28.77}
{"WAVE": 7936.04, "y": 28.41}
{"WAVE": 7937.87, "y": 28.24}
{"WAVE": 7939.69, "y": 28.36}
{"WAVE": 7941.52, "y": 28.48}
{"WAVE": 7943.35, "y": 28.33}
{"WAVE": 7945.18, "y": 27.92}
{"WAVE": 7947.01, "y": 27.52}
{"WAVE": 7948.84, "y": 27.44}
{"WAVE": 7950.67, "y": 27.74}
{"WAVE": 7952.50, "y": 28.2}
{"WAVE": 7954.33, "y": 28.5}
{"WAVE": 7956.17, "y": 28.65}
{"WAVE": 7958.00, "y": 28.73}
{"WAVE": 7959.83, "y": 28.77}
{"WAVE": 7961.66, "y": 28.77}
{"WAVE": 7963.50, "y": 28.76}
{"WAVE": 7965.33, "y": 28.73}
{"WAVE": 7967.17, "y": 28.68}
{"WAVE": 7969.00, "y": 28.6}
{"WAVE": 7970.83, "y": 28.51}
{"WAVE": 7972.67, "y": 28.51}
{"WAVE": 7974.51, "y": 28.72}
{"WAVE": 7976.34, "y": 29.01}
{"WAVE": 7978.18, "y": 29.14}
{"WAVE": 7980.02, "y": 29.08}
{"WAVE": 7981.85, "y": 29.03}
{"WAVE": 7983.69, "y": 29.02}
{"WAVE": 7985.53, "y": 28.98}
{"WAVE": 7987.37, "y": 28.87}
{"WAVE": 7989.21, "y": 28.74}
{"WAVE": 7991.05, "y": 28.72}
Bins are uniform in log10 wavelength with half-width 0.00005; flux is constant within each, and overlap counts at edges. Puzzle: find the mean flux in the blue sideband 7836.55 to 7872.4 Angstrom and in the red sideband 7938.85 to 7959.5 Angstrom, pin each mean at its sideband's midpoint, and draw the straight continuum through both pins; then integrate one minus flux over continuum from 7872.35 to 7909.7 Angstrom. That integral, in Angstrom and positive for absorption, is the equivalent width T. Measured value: -0.5 Angstrom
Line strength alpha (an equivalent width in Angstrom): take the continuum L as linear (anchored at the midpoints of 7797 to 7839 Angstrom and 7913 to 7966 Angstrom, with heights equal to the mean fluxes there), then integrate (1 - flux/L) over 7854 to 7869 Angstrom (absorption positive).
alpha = 0.0 Angstrom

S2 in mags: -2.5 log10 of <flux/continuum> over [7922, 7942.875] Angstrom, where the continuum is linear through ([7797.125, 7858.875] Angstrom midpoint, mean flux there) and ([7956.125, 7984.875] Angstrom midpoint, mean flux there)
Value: 0.00 mag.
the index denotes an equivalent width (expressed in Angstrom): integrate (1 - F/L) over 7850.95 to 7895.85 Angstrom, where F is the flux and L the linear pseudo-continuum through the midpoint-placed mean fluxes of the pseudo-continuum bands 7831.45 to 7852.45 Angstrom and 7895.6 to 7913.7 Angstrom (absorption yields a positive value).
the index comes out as -0.6 Angstrom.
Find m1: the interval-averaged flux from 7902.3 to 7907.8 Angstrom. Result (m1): 28.4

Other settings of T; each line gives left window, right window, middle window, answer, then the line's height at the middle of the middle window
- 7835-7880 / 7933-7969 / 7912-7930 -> -0.1 Angstrom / 28.3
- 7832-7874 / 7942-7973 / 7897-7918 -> -0.1 Angstrom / 28.2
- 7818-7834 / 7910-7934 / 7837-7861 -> 0.2 Angstrom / 28.2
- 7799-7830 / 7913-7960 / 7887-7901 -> -0.1 Angstrom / 28.3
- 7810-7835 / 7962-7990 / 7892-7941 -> 0.1 Angstrom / 28.6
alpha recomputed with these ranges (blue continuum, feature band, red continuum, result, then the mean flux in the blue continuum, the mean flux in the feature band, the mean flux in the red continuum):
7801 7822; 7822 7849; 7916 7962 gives 0.41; 28.2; 27.8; 28.4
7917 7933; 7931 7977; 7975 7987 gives 0.60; 28.6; 28.5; 29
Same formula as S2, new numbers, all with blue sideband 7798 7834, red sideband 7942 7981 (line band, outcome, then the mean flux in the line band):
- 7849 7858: 0.01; 27.9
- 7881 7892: -0.02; 28.7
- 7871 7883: -0.01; 28.6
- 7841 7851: 0.00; 28.1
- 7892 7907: 0.00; 28.4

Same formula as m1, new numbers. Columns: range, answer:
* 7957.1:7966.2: 28.8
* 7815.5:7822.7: 28.6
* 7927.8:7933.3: 28.7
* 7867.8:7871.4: 28.4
